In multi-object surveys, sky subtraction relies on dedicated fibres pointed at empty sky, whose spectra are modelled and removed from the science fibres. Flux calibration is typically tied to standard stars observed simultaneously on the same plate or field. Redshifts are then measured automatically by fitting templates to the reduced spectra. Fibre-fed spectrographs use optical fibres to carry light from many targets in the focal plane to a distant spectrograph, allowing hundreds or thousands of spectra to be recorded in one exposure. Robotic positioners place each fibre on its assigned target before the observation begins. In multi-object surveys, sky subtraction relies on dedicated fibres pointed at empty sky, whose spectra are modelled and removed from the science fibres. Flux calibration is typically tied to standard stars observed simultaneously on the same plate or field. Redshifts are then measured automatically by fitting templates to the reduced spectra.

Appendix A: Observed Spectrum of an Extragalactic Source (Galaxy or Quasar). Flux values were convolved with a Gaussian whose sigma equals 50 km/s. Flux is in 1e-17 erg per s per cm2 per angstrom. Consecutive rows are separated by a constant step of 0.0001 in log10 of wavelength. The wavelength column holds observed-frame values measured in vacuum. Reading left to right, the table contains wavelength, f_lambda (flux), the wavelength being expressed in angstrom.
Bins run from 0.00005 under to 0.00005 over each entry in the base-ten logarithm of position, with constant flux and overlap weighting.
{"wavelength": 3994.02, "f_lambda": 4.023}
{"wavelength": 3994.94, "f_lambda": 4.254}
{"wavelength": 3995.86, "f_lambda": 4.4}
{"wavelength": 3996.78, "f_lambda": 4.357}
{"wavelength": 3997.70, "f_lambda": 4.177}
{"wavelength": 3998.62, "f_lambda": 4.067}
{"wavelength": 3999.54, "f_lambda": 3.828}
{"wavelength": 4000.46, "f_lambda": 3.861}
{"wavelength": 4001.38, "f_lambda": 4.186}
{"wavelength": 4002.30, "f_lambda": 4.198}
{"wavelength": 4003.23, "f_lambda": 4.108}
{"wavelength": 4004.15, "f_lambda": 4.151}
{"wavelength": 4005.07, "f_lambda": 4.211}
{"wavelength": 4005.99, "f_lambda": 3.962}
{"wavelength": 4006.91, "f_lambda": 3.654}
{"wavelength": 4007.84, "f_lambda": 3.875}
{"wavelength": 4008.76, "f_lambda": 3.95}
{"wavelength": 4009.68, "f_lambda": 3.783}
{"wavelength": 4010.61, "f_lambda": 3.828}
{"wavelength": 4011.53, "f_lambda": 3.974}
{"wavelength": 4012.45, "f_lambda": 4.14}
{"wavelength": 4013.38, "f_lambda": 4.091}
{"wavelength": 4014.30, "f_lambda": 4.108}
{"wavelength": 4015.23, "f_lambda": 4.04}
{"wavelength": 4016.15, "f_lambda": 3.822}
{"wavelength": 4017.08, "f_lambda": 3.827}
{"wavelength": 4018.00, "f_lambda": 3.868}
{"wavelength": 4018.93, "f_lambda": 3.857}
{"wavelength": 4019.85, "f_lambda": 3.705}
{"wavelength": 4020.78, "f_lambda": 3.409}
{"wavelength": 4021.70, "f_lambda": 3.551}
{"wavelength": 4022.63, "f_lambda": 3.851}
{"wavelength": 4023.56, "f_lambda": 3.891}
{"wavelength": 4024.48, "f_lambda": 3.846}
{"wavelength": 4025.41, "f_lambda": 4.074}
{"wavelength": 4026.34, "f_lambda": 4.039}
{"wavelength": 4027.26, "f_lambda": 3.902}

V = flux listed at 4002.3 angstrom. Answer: 4.198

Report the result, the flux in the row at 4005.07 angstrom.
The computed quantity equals 4.211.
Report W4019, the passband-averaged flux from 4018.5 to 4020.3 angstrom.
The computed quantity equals 3.79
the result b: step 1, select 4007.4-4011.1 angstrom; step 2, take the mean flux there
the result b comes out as 3.86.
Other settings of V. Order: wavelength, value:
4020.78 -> 3.409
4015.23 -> 4.04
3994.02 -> 4.023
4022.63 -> 3.851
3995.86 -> 4.4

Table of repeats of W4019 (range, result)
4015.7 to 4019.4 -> 3.84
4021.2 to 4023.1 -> 3.69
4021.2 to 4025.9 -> 3.84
